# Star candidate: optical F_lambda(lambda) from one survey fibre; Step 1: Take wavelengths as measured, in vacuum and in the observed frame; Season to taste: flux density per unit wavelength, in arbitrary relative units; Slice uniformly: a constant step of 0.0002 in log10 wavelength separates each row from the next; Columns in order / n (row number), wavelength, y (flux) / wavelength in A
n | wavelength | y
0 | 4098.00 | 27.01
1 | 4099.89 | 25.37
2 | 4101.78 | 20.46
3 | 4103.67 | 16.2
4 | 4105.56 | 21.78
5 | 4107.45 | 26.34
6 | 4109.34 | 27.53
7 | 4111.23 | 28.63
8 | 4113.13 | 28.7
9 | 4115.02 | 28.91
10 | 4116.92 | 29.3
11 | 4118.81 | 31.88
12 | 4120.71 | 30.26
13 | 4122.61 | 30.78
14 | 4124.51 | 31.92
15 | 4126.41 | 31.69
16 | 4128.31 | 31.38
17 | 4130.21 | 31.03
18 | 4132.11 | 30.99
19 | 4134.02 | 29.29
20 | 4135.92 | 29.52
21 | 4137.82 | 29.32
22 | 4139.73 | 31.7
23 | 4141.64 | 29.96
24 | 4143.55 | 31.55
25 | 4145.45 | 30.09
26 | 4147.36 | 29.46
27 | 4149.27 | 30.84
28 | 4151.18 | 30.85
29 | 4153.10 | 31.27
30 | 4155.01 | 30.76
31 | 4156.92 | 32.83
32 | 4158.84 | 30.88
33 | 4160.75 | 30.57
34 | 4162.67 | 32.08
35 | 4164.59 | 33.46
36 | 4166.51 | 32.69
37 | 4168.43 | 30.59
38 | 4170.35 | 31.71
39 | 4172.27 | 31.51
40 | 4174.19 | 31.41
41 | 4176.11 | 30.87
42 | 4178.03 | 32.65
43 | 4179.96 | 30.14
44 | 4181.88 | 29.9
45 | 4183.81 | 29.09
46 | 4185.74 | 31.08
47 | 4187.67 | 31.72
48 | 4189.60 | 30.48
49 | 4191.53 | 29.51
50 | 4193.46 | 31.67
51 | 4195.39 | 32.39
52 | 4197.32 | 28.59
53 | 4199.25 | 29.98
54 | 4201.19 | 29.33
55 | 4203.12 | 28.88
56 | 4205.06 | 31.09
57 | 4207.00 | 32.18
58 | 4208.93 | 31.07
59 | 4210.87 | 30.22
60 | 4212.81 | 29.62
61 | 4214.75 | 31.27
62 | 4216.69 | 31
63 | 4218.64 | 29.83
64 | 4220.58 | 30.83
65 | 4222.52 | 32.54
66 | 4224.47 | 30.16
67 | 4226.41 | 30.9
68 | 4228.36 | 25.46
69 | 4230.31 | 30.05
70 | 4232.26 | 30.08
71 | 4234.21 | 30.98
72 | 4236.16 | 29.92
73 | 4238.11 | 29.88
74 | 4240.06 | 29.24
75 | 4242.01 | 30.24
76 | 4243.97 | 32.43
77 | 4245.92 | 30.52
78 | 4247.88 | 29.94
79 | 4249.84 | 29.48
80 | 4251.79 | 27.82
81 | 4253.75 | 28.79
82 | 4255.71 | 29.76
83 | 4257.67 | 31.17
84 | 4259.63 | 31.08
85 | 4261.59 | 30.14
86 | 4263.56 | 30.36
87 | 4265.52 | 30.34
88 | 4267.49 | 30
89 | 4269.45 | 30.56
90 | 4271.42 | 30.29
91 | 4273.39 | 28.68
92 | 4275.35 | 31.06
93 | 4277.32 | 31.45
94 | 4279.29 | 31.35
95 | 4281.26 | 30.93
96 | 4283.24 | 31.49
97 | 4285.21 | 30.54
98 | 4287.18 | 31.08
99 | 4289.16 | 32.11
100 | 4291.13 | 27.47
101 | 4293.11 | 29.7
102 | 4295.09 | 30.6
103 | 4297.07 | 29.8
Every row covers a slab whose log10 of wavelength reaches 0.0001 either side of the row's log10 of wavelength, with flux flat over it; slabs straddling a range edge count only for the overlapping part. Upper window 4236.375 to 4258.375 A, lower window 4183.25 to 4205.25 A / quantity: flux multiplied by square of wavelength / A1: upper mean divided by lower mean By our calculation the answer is 1.0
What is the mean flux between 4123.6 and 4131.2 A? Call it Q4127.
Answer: 31.5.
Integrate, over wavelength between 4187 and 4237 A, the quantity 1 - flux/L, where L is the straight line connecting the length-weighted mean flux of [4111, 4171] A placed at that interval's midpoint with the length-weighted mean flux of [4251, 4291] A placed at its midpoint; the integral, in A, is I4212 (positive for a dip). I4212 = 0.3 A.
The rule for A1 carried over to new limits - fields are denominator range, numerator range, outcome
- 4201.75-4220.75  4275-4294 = 1.04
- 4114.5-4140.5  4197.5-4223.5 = 1.04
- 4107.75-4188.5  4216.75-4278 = 1.03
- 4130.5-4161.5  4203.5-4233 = 1.03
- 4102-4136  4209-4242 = 1.11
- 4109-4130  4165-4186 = 1.06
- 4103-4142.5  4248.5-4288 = 1.12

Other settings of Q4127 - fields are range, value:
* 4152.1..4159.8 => 31.4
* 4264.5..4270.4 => 30.3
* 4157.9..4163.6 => 31.2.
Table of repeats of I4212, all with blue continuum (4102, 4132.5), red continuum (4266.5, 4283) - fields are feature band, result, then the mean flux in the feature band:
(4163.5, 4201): -2.2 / 31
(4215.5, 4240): -0.2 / 30.1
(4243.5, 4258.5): 0.2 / 29.9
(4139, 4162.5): -1.7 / 30.9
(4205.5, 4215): -0.4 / 30.9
